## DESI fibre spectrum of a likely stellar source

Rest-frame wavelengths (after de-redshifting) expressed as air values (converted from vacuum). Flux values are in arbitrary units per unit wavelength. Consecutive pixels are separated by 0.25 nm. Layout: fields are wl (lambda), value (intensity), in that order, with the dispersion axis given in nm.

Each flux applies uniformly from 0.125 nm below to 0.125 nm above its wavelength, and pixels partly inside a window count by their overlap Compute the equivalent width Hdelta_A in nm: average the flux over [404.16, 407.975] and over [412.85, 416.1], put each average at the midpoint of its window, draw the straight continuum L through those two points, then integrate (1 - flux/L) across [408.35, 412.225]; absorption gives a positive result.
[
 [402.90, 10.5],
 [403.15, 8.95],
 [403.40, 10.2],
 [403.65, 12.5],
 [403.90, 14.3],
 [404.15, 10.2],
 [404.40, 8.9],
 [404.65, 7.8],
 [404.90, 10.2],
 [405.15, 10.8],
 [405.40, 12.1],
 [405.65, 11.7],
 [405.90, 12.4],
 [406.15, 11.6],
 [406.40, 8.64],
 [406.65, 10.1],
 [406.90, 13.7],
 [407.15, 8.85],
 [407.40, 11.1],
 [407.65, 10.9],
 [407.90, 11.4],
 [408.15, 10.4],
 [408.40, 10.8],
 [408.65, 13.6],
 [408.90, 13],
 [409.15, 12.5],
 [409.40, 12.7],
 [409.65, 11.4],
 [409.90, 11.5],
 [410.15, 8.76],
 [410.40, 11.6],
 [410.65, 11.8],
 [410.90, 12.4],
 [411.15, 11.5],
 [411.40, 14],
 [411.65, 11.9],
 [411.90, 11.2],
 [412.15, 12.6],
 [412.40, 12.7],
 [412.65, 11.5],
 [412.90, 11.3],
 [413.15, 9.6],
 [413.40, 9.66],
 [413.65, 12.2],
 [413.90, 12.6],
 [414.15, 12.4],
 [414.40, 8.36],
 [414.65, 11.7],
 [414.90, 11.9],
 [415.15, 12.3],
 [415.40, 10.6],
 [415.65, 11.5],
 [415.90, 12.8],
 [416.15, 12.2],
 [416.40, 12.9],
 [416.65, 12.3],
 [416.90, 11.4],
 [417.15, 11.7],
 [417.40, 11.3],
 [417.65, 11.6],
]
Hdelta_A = -0.345 nm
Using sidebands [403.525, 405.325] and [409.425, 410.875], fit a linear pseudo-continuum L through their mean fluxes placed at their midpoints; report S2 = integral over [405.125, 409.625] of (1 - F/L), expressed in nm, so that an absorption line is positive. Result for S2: -0.20 nm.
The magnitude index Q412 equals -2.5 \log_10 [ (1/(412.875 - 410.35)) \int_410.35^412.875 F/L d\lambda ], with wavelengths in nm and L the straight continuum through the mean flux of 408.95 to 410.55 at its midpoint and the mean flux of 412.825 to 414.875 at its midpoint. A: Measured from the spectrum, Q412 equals -0.08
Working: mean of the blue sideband 11.5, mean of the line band 12.1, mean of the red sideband 11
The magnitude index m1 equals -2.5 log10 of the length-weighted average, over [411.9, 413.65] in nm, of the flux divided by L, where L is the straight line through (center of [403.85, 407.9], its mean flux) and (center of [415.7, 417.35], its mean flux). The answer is 0.03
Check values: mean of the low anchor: 10.8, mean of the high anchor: 12.1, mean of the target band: 11.3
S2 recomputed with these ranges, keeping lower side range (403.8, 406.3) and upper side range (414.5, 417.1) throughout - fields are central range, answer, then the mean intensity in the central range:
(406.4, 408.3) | 0.065 nm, 10.8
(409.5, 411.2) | 0.020 nm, 11.3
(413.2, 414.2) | 0.019 nm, 11.5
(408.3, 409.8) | -0.138 nm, 12.3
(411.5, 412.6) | -0.050 nm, 12.1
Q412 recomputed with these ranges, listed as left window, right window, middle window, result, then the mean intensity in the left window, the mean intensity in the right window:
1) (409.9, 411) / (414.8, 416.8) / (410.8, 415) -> -0.005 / 11.2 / 12.1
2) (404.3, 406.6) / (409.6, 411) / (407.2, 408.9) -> -0.049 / 10.5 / 11.2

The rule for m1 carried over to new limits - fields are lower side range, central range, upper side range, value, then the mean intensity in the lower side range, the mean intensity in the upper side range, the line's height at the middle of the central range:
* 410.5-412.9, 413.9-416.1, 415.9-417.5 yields 0.05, 12.1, 12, 12.1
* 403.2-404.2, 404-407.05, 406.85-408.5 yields 0.06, 11.7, 10.9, 11.3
